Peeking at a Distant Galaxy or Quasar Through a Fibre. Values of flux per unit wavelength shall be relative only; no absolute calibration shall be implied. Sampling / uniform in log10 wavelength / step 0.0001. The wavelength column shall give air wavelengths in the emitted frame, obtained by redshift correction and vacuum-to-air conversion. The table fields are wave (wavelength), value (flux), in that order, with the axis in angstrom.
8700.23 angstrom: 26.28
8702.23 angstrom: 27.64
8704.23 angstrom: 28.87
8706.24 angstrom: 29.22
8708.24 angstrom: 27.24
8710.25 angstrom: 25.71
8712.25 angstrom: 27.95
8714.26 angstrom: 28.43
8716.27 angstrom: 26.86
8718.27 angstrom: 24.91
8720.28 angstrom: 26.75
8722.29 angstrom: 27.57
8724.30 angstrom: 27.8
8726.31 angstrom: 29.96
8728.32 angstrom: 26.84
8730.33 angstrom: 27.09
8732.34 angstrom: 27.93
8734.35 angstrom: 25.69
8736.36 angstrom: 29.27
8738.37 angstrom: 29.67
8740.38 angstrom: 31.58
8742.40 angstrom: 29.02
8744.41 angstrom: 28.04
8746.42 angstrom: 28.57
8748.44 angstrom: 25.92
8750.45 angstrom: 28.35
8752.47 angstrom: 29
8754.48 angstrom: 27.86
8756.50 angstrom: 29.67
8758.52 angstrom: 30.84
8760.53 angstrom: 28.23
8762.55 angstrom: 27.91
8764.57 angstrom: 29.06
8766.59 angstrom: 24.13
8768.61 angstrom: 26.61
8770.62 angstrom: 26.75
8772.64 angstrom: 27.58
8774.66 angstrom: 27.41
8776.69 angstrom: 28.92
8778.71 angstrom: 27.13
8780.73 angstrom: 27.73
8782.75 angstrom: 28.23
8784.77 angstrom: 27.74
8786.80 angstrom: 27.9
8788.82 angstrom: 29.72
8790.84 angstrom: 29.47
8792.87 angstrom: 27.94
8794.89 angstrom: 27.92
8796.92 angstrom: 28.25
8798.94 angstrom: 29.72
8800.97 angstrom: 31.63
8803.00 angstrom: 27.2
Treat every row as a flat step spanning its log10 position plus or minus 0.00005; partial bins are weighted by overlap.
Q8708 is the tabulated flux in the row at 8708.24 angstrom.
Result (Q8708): 27.24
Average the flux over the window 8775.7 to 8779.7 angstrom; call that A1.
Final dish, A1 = 28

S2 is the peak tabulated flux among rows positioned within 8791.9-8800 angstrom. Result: 29.72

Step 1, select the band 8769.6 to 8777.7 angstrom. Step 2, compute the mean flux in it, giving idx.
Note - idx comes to 27.7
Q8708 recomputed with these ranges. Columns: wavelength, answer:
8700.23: 26.28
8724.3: 27.8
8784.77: 27.74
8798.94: 29.72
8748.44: 25.92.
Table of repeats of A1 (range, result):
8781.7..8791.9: 28.6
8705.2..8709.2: 28.2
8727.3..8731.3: 27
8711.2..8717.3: 27.7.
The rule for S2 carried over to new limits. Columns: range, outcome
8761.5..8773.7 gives 29.06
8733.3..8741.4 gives 31.58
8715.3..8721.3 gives 26.86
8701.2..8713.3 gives 29.22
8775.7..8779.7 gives 28.92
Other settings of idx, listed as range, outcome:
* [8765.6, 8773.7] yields 26.3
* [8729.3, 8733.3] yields 27.5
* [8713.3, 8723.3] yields 26.9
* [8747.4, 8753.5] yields 27.8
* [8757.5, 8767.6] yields 28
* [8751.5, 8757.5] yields 28.8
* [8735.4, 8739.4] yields 29.5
